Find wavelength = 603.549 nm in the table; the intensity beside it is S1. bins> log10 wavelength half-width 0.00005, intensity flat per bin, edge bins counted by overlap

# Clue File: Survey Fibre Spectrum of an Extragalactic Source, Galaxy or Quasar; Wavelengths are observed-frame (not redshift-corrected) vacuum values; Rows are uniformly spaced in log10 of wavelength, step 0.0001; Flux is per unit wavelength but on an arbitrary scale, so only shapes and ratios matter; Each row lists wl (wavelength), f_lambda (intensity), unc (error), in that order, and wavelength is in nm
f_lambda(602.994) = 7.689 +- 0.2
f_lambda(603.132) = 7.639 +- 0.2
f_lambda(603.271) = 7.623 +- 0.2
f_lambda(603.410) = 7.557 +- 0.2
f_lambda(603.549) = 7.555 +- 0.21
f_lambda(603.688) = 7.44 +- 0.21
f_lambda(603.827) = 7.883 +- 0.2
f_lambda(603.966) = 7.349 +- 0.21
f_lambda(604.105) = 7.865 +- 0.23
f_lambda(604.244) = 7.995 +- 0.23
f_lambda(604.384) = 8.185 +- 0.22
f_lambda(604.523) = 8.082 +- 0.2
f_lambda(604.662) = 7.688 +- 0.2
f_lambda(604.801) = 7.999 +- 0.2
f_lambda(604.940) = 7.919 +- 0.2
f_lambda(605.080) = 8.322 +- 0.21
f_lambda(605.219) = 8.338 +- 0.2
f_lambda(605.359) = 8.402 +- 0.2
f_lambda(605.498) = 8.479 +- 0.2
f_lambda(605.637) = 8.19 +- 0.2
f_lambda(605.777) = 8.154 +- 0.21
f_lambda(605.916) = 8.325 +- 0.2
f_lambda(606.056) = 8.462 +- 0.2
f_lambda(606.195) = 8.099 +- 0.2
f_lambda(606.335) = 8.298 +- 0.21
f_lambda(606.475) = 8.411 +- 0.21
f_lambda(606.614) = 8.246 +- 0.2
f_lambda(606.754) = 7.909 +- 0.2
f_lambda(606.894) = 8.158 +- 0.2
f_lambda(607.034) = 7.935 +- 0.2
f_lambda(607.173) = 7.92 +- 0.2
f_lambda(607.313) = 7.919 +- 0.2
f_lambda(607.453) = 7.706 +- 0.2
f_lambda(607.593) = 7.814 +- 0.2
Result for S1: 7.555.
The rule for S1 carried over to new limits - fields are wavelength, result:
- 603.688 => 7.44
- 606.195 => 8.099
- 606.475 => 8.411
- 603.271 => 7.623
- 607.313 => 7.919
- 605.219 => 8.338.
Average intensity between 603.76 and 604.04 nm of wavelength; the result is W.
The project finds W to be 7.62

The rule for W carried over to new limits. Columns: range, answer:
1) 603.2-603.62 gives 7.57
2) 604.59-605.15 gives 7.99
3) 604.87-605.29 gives 8.18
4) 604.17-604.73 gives 7.98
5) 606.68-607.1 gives 7.99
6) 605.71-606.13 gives 8.32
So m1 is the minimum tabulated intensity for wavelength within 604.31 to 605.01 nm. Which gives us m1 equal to 7.688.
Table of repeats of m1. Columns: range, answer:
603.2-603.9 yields 7.44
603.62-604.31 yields 7.349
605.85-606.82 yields 7.909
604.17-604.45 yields 7.995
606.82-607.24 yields 7.92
